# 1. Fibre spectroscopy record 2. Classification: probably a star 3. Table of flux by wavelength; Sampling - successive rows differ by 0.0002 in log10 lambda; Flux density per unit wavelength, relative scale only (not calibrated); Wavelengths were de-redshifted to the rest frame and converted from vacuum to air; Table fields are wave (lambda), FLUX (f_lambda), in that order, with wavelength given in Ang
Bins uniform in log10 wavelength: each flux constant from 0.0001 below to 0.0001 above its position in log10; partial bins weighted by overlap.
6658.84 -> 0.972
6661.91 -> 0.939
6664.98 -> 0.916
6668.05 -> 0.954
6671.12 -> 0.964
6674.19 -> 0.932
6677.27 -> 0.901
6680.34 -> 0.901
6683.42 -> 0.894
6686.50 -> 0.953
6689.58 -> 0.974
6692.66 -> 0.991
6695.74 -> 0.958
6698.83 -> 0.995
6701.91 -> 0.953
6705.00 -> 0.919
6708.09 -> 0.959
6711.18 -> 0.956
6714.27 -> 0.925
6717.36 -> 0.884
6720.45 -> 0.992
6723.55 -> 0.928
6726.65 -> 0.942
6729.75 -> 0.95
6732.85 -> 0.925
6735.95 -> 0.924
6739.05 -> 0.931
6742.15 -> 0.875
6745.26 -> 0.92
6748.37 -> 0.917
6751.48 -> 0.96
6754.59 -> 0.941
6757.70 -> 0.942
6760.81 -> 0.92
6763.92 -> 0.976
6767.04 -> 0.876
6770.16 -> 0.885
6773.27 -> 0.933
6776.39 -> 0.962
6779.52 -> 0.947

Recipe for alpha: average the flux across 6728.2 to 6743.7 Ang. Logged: 0.921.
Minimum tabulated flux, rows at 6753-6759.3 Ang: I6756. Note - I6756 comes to 0.941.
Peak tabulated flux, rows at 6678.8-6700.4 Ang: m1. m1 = 0.995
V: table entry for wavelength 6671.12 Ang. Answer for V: 0.964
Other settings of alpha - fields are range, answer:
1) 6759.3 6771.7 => 0.914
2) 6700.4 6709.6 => 0.943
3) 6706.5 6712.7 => 0.957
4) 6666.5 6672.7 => 0.959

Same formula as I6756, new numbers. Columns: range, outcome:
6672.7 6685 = 0.894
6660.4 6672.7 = 0.916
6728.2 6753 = 0.875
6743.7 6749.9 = 0.917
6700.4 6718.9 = 0.884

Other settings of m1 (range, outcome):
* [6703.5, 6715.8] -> 0.959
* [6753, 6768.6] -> 0.976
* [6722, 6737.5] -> 0.95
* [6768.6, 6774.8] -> 0.933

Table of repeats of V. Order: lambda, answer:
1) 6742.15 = 0.875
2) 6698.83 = 0.995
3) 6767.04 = 0.876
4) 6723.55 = 0.928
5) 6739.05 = 0.931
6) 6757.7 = 0.942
